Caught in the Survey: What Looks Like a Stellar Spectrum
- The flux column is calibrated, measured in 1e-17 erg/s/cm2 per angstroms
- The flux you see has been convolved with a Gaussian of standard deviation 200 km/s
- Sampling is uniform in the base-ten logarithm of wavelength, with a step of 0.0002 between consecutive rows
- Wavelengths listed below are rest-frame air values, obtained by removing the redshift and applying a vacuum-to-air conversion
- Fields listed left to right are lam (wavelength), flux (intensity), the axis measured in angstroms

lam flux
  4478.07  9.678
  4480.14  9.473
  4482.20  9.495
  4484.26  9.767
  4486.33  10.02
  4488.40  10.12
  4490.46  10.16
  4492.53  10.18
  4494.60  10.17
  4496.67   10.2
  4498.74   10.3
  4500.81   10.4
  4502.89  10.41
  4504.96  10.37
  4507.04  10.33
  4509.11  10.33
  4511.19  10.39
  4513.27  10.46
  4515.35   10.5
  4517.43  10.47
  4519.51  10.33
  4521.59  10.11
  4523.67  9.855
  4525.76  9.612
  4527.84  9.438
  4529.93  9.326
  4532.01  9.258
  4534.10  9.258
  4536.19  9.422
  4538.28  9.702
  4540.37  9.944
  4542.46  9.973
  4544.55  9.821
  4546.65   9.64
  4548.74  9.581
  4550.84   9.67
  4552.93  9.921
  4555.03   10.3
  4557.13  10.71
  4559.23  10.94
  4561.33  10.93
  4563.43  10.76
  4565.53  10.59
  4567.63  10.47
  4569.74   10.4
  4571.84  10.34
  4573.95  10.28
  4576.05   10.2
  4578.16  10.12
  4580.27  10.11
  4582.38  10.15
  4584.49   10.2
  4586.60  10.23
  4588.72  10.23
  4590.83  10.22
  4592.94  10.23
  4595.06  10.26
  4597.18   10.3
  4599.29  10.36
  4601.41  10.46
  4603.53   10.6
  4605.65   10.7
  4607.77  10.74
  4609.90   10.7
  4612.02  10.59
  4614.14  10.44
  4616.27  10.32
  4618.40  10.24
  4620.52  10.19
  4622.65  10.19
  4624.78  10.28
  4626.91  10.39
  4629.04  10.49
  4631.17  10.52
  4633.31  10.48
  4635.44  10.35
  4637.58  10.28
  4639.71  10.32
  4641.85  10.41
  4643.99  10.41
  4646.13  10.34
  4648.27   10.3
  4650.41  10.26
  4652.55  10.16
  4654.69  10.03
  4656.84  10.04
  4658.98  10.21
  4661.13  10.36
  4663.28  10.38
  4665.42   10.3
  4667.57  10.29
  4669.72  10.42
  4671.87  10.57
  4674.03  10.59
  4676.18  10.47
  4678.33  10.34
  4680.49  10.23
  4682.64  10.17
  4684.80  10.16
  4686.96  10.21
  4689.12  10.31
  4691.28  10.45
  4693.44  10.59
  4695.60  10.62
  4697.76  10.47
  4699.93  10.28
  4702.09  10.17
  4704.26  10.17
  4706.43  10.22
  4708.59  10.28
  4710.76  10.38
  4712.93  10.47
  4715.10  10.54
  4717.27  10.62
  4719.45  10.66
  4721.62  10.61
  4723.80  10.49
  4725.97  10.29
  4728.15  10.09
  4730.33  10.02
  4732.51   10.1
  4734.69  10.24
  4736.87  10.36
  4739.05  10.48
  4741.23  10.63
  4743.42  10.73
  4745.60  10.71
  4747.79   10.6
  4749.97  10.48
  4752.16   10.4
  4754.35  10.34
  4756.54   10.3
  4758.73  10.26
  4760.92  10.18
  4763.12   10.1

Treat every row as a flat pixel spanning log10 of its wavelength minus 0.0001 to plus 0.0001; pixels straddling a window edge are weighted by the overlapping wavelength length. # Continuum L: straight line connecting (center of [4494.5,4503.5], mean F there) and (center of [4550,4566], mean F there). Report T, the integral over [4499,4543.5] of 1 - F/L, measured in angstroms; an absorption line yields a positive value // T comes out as 1.6 angstroms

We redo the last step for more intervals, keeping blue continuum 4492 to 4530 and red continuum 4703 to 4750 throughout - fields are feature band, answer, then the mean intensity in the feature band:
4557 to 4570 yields -0.6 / 10.7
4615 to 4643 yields -0.1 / 10.3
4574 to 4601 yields 0.1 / 10.2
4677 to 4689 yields 0.2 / 10.2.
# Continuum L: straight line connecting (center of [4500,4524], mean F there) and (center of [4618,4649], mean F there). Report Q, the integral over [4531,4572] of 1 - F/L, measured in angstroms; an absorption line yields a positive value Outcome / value 1.1 angstroms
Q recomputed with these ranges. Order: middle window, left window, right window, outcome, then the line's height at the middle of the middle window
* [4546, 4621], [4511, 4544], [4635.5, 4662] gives -2.2 angstroms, 10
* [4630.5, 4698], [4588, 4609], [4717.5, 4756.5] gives 0.5 angstroms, 10.4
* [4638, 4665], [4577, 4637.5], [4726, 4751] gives 0.3 angstroms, 10.4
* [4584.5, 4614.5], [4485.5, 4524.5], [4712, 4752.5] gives -0.2 angstroms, 10.3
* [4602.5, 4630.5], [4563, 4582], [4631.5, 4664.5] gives -0.4 angstroms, 10.3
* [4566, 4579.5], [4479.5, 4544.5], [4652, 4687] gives -0.3 angstroms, 10.1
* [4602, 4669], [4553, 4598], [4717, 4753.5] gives 0.2 angstroms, 10.4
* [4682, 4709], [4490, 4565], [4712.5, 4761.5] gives 0.1 angstroms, 10.4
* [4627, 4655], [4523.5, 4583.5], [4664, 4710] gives -0.3 angstroms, 10.2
